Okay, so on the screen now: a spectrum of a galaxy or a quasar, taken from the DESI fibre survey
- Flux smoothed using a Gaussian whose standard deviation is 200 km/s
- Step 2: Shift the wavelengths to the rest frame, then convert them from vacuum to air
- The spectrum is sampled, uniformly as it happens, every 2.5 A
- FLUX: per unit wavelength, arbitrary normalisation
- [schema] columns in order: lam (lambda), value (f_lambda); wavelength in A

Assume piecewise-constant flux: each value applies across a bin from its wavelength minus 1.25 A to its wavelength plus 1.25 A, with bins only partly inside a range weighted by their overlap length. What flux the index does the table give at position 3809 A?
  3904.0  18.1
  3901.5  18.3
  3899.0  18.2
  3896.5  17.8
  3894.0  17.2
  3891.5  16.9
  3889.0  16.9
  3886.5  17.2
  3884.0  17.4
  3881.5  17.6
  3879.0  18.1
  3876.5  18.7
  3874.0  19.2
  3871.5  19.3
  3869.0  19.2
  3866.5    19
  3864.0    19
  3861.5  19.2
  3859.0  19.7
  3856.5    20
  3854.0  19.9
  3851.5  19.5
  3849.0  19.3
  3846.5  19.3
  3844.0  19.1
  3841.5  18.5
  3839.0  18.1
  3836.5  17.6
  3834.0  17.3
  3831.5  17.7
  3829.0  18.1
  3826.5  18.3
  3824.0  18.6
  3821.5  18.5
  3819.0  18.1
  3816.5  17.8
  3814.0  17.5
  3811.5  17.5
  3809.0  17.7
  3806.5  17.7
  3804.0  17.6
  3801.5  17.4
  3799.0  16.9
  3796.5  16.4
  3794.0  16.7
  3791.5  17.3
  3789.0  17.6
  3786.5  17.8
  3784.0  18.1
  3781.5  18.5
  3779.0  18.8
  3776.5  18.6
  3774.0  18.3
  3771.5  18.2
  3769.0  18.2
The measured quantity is 17.7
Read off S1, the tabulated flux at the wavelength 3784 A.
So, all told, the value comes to 18.1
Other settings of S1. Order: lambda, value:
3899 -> 18.2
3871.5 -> 19.3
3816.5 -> 17.8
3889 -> 16.9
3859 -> 19.7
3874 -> 19.2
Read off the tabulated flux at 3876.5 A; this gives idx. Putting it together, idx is 18.7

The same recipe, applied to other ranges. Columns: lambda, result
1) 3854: 19.9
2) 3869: 19.2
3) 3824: 18.6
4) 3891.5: 16.9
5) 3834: 17.3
